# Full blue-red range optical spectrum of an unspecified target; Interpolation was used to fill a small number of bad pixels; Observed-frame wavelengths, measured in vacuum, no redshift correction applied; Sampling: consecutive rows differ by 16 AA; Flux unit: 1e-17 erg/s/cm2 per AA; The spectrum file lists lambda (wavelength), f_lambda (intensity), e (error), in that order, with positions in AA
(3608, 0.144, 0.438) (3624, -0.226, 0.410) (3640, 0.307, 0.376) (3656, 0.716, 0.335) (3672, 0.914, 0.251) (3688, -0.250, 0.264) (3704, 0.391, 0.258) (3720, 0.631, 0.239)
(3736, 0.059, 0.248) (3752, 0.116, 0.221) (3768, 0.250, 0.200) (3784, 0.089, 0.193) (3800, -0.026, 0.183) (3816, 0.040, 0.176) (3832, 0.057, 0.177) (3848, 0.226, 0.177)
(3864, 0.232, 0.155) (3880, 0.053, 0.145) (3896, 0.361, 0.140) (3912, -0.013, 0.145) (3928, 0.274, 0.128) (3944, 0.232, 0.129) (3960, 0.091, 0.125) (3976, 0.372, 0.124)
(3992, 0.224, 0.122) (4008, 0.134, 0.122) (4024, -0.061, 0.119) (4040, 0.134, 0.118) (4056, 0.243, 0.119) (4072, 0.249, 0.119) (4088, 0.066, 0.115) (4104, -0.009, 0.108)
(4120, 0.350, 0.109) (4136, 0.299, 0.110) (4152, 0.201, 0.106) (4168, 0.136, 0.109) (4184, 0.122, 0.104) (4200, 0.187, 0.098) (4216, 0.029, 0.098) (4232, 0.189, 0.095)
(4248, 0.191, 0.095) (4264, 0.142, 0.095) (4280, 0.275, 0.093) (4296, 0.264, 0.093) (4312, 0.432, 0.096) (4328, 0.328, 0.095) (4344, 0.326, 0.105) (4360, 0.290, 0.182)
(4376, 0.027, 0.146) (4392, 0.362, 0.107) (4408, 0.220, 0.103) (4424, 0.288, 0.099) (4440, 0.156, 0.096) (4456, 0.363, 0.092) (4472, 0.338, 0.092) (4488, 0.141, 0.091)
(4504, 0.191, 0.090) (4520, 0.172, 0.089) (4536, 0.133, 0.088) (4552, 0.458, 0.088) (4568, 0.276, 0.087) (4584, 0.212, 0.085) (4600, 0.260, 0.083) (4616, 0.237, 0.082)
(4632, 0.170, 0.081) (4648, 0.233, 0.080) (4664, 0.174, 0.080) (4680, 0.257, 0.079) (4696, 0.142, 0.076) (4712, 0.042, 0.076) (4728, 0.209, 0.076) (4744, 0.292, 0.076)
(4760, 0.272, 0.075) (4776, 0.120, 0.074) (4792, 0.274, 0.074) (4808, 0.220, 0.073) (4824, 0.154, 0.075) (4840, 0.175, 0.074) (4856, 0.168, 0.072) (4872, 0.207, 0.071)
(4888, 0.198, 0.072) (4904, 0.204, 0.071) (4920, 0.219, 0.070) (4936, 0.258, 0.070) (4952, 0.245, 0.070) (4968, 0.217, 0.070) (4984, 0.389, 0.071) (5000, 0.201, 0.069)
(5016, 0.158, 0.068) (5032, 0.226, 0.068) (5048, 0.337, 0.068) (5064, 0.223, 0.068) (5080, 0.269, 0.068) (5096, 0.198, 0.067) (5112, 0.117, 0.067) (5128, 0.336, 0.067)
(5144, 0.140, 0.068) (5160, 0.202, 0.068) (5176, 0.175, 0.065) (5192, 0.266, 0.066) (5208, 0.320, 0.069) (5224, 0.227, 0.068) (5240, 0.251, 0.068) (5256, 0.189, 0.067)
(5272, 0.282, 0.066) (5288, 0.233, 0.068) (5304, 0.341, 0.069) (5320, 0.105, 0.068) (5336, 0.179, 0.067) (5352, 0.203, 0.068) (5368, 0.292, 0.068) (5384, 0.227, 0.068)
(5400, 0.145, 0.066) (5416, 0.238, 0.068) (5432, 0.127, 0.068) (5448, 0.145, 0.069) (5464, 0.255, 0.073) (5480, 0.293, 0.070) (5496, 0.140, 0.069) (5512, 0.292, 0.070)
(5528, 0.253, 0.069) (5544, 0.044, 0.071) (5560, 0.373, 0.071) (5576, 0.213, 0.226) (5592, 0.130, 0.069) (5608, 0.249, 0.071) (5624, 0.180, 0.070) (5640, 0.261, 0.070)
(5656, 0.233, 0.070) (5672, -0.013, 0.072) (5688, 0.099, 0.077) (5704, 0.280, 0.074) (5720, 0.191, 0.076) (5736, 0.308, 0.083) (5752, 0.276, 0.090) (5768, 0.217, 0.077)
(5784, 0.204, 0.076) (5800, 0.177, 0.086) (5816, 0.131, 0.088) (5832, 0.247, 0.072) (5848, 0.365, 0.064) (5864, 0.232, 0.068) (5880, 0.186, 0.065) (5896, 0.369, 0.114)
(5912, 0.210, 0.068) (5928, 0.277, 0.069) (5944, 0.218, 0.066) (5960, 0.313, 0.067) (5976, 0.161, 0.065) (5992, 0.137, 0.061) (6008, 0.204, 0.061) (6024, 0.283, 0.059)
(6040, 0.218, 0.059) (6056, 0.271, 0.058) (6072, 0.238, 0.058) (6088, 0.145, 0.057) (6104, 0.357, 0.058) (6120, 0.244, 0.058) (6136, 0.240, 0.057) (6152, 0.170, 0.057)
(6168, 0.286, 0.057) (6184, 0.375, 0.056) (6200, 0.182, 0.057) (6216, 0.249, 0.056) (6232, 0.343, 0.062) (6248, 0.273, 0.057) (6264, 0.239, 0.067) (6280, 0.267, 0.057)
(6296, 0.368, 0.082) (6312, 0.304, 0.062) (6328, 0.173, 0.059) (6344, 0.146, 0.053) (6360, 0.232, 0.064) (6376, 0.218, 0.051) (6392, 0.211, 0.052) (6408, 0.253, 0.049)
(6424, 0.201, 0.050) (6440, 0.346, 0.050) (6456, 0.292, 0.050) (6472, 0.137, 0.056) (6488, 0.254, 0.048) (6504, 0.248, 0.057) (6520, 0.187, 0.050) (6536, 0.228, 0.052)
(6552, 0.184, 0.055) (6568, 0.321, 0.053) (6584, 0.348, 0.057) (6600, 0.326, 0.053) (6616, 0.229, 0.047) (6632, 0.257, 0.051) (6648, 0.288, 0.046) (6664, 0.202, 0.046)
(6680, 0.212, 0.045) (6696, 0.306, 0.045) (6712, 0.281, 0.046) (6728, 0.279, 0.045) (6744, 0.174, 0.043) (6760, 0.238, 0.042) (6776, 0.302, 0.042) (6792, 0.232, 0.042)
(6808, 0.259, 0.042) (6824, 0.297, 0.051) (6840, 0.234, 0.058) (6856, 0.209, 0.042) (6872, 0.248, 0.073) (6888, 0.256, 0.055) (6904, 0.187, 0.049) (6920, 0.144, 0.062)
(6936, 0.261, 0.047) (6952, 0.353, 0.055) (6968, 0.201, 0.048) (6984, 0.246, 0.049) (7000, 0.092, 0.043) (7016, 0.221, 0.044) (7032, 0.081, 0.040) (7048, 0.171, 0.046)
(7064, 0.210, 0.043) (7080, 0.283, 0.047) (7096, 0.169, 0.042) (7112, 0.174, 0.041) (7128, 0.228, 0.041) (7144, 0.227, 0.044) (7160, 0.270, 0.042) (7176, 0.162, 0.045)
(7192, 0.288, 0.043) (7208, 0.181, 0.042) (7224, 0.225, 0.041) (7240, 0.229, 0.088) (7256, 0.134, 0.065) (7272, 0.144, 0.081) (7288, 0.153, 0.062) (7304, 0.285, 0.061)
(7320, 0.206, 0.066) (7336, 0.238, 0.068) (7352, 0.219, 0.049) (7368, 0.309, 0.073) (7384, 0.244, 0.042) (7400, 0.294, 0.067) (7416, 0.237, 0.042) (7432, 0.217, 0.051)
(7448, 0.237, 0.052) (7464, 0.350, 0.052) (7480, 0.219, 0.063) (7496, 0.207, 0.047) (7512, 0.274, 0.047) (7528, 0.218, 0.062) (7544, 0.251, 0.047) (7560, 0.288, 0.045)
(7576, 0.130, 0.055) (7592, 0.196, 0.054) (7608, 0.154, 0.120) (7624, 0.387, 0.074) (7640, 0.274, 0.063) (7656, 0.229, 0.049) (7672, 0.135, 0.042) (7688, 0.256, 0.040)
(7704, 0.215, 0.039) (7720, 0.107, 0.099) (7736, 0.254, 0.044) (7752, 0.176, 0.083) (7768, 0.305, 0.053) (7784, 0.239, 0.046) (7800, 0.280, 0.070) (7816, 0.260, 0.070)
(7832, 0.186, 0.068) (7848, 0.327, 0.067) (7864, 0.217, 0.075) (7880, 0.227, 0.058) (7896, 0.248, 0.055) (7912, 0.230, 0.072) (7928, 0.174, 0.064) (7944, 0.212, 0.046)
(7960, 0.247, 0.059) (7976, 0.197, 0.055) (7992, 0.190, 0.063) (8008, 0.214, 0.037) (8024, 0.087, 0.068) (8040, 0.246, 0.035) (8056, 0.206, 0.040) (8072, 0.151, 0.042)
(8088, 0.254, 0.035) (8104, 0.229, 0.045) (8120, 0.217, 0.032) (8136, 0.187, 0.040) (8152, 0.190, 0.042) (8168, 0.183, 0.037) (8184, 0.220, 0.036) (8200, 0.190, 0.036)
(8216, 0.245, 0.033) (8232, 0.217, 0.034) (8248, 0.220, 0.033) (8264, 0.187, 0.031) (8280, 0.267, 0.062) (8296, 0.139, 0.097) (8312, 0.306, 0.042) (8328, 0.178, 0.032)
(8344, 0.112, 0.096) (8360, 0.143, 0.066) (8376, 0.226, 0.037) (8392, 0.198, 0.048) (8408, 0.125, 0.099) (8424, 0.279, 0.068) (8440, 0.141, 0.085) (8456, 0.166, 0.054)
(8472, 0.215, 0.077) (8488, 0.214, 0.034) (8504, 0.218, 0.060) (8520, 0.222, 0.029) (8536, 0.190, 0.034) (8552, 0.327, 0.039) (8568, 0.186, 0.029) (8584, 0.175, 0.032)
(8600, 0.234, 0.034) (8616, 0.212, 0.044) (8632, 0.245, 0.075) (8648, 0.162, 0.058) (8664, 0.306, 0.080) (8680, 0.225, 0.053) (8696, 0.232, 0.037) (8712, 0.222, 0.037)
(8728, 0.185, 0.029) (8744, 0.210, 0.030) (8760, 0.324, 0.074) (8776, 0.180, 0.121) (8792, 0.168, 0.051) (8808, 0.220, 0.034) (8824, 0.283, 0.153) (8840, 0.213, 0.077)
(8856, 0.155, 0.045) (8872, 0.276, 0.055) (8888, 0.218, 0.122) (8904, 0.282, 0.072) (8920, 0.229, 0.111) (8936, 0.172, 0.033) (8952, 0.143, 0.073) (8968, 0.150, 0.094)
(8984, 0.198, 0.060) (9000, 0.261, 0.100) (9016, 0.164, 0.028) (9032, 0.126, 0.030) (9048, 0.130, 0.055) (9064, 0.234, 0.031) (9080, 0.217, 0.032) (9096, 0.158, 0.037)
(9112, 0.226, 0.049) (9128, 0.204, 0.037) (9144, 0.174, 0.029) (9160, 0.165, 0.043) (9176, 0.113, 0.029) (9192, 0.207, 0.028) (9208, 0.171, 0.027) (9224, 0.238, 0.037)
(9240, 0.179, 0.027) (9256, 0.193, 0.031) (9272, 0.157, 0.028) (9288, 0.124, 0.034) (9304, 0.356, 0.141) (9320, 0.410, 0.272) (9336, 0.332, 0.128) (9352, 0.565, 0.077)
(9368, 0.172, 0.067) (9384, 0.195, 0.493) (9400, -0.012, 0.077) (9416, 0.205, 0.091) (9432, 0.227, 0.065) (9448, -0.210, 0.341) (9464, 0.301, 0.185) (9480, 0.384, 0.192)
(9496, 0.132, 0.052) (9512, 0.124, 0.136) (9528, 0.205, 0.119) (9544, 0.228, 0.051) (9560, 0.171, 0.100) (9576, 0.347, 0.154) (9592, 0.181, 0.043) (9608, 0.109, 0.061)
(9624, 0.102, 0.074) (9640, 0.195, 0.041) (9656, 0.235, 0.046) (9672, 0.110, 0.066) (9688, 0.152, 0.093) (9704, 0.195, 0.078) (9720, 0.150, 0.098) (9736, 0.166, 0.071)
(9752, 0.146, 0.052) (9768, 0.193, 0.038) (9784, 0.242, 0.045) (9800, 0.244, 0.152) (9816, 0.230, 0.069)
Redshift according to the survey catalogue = 1.507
